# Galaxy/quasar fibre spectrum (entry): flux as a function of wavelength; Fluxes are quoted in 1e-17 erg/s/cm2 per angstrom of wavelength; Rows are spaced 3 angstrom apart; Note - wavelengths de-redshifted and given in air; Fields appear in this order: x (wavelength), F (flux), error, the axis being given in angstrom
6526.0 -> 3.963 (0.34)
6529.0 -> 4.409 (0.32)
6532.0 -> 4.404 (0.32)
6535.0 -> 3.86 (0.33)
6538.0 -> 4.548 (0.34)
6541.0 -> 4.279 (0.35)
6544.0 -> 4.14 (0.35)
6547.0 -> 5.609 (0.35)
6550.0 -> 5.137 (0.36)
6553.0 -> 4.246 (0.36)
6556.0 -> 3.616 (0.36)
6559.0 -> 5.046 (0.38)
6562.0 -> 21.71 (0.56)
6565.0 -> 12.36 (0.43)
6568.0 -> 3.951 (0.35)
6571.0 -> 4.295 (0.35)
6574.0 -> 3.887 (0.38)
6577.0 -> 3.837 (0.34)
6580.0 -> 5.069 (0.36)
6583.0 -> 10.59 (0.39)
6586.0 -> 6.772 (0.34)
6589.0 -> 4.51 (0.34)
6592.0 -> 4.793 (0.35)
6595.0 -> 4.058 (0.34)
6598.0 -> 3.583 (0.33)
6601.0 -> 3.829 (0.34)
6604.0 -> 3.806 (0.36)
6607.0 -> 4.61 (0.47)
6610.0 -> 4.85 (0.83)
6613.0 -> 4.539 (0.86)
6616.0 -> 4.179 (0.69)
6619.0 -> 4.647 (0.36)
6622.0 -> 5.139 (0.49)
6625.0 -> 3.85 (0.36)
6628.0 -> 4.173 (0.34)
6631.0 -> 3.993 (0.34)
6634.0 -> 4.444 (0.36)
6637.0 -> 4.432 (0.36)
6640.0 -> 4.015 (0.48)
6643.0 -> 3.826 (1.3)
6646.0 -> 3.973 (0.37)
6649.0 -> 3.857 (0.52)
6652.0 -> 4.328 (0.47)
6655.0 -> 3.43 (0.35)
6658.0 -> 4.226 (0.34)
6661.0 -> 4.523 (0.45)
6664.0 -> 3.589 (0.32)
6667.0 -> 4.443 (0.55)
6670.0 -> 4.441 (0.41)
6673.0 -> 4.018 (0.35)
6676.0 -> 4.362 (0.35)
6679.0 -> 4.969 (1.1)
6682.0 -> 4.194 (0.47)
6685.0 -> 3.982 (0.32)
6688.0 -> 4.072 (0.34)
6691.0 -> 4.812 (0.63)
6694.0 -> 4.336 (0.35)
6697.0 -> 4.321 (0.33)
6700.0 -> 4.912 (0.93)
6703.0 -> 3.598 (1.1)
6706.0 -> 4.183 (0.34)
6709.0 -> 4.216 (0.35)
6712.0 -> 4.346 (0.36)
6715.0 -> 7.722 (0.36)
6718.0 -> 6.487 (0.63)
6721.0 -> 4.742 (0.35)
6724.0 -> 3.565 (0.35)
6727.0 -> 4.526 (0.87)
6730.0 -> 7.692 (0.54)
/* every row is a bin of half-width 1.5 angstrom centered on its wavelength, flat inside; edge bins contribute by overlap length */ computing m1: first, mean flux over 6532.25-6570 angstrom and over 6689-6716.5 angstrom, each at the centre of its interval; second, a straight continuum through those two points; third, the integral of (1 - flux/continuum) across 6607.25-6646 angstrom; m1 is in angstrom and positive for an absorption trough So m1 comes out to 8.6 angstrom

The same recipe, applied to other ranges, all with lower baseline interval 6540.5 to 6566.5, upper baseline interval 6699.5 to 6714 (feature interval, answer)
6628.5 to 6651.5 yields 6.5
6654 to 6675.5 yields 4.4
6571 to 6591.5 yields 3.8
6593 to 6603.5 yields 4.3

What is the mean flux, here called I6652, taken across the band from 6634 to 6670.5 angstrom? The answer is 4.1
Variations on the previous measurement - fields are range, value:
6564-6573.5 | 6.27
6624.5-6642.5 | 4.15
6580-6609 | 5.16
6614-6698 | 4.24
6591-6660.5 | 4.2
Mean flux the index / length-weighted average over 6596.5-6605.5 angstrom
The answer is 3.74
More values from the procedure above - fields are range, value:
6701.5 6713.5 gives 4.09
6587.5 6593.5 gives 4.65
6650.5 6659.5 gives 3.99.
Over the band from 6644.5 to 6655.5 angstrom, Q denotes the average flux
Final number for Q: 3.94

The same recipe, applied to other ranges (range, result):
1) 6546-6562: 6.3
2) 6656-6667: 4.13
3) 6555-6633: 5.61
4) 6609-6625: 4.59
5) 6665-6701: 4.39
